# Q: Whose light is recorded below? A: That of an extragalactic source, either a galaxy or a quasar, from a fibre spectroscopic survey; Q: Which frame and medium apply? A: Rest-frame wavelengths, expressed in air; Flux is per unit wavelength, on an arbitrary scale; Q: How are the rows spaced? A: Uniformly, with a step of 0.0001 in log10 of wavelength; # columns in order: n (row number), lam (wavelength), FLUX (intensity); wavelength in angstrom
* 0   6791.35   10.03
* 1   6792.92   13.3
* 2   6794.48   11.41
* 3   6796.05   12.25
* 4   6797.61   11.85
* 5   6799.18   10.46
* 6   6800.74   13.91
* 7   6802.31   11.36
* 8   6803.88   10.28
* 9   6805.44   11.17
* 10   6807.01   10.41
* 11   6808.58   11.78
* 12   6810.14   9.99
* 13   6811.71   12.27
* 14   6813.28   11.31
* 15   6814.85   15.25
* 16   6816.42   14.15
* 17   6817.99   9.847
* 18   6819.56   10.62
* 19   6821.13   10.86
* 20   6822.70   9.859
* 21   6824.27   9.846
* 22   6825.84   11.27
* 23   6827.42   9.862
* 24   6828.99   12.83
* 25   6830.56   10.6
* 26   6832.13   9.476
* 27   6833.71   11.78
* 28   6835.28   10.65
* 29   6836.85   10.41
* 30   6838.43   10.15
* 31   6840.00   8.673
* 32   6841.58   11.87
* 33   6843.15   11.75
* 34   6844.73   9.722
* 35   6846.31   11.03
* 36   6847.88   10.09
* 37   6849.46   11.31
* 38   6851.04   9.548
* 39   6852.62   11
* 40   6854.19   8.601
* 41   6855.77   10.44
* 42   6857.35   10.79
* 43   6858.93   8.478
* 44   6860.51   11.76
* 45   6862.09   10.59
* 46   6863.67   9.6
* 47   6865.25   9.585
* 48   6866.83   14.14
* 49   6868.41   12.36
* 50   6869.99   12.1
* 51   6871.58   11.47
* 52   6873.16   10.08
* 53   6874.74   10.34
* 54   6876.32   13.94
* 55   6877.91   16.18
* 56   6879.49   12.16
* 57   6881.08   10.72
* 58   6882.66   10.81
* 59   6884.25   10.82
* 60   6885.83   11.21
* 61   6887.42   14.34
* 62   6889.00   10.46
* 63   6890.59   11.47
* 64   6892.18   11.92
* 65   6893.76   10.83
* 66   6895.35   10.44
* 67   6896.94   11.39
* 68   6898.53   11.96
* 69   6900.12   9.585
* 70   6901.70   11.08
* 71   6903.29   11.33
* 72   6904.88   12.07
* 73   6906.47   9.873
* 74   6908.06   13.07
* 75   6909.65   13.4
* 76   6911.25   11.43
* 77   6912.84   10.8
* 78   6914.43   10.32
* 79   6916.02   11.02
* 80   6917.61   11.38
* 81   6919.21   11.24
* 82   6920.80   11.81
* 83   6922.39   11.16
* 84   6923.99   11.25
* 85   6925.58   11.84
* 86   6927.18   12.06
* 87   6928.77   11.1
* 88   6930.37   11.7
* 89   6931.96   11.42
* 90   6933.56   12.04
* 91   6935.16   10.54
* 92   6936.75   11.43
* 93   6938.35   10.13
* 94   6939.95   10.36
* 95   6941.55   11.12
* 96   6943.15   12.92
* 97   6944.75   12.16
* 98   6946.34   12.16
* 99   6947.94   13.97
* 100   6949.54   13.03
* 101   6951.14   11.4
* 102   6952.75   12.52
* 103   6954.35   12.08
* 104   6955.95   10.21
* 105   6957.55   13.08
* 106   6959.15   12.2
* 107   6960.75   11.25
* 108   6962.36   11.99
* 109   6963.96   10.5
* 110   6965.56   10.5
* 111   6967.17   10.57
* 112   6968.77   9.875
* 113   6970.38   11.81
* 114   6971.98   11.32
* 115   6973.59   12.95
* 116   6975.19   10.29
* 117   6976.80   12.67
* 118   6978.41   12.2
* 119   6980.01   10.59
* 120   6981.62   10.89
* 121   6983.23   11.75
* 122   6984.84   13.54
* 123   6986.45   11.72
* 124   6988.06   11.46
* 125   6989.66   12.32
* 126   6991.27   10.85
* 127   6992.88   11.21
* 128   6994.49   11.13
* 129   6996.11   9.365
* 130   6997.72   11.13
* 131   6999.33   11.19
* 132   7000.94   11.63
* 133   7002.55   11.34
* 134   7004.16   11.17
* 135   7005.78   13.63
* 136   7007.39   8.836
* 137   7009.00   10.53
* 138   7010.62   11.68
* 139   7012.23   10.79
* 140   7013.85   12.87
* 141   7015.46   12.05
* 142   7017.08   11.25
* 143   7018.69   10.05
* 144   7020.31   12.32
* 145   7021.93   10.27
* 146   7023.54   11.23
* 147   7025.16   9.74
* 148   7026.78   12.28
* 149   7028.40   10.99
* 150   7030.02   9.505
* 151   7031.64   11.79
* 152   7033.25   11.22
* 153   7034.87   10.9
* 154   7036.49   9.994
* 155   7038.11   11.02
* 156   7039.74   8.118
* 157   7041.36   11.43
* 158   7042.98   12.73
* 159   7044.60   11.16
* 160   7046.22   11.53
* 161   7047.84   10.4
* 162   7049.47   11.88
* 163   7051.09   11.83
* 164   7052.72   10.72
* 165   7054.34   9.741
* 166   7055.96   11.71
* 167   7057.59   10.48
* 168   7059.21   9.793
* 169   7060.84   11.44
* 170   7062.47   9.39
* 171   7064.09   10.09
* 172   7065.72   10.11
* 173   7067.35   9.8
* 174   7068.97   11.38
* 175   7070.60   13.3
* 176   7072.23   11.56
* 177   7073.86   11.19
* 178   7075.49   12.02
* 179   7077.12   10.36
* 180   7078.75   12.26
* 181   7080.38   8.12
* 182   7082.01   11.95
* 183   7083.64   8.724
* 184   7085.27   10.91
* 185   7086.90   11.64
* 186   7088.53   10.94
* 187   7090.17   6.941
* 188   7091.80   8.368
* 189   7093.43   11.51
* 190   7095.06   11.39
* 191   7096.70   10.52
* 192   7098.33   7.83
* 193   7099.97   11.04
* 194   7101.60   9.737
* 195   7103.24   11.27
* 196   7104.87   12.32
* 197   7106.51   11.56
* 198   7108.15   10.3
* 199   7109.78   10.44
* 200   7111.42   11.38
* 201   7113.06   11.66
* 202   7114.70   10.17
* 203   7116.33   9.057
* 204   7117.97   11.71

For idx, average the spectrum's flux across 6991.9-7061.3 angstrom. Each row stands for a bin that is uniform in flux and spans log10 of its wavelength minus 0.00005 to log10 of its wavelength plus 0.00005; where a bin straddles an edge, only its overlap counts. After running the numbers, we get 11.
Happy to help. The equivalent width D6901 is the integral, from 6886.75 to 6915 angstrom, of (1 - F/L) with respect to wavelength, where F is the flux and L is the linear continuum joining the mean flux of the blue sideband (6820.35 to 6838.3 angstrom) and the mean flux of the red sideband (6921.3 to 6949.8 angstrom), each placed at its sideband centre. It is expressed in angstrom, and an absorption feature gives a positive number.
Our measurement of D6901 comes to -0.2 angstrom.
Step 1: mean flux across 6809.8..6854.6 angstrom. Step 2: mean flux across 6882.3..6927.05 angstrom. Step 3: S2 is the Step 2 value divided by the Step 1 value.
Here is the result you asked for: 1.0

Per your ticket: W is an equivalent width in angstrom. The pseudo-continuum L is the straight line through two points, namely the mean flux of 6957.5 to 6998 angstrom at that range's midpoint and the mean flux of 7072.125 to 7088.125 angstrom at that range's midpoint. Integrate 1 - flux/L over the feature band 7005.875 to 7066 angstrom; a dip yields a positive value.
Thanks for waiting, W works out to 1.01 angstrom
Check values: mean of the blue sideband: 11.4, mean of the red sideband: 10.8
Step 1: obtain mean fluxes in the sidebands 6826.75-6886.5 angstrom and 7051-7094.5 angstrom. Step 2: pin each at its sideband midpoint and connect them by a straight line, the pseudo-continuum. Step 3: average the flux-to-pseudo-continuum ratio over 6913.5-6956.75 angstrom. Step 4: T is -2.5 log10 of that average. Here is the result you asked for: -0.07 mag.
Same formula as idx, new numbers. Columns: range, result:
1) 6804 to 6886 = 11.1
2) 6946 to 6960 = 12.3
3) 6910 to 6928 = 11.4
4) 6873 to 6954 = 11.6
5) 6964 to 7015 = 11.3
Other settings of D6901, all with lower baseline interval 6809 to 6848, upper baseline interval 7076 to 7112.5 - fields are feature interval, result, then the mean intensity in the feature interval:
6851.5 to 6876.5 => 0.1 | 10.9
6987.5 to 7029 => -2.2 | 11.2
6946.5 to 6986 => -3.7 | 11.7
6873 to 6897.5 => -1.9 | 11.7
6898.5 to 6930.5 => -1.7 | 11.4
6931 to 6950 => -1.7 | 11.8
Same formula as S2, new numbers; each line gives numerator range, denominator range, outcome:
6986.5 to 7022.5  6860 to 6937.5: 0.98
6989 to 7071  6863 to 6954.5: 0.95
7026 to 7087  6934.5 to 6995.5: 0.94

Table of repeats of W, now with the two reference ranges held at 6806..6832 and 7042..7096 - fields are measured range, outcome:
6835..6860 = 2.0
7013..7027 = -0.6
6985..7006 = -0.9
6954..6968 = -0.5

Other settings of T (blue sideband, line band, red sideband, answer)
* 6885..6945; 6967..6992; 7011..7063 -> -0.04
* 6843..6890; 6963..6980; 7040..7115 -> -0.03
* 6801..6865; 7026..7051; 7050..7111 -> -0.04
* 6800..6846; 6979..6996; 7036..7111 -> -0.06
